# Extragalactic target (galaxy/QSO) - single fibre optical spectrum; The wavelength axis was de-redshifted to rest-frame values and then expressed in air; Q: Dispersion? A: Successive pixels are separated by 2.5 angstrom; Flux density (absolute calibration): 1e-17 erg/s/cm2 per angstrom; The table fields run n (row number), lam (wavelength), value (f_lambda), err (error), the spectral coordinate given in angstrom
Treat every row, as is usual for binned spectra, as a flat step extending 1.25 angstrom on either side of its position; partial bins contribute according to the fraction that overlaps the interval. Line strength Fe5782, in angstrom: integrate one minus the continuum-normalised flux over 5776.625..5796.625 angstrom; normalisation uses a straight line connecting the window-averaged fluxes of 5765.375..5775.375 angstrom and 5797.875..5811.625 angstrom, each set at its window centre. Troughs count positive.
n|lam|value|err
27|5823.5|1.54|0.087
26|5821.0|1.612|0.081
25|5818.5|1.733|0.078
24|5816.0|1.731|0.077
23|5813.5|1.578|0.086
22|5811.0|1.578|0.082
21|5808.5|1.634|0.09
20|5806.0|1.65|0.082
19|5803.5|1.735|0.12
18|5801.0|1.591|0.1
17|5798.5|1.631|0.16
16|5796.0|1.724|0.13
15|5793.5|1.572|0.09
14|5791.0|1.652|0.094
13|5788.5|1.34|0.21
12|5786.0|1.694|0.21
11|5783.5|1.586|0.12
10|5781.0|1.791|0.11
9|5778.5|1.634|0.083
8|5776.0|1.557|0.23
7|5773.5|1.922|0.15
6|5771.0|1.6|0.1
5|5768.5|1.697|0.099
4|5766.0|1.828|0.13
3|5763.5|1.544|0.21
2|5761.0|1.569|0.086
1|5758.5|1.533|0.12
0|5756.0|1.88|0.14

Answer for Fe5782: 0.90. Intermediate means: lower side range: 1.74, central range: 1.62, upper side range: 1.64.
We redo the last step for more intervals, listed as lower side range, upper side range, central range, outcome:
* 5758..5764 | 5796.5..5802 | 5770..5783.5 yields -0.9 angstrom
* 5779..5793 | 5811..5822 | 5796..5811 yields -0.1 angstrom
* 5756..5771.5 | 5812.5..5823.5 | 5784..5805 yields 0.4 angstrom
